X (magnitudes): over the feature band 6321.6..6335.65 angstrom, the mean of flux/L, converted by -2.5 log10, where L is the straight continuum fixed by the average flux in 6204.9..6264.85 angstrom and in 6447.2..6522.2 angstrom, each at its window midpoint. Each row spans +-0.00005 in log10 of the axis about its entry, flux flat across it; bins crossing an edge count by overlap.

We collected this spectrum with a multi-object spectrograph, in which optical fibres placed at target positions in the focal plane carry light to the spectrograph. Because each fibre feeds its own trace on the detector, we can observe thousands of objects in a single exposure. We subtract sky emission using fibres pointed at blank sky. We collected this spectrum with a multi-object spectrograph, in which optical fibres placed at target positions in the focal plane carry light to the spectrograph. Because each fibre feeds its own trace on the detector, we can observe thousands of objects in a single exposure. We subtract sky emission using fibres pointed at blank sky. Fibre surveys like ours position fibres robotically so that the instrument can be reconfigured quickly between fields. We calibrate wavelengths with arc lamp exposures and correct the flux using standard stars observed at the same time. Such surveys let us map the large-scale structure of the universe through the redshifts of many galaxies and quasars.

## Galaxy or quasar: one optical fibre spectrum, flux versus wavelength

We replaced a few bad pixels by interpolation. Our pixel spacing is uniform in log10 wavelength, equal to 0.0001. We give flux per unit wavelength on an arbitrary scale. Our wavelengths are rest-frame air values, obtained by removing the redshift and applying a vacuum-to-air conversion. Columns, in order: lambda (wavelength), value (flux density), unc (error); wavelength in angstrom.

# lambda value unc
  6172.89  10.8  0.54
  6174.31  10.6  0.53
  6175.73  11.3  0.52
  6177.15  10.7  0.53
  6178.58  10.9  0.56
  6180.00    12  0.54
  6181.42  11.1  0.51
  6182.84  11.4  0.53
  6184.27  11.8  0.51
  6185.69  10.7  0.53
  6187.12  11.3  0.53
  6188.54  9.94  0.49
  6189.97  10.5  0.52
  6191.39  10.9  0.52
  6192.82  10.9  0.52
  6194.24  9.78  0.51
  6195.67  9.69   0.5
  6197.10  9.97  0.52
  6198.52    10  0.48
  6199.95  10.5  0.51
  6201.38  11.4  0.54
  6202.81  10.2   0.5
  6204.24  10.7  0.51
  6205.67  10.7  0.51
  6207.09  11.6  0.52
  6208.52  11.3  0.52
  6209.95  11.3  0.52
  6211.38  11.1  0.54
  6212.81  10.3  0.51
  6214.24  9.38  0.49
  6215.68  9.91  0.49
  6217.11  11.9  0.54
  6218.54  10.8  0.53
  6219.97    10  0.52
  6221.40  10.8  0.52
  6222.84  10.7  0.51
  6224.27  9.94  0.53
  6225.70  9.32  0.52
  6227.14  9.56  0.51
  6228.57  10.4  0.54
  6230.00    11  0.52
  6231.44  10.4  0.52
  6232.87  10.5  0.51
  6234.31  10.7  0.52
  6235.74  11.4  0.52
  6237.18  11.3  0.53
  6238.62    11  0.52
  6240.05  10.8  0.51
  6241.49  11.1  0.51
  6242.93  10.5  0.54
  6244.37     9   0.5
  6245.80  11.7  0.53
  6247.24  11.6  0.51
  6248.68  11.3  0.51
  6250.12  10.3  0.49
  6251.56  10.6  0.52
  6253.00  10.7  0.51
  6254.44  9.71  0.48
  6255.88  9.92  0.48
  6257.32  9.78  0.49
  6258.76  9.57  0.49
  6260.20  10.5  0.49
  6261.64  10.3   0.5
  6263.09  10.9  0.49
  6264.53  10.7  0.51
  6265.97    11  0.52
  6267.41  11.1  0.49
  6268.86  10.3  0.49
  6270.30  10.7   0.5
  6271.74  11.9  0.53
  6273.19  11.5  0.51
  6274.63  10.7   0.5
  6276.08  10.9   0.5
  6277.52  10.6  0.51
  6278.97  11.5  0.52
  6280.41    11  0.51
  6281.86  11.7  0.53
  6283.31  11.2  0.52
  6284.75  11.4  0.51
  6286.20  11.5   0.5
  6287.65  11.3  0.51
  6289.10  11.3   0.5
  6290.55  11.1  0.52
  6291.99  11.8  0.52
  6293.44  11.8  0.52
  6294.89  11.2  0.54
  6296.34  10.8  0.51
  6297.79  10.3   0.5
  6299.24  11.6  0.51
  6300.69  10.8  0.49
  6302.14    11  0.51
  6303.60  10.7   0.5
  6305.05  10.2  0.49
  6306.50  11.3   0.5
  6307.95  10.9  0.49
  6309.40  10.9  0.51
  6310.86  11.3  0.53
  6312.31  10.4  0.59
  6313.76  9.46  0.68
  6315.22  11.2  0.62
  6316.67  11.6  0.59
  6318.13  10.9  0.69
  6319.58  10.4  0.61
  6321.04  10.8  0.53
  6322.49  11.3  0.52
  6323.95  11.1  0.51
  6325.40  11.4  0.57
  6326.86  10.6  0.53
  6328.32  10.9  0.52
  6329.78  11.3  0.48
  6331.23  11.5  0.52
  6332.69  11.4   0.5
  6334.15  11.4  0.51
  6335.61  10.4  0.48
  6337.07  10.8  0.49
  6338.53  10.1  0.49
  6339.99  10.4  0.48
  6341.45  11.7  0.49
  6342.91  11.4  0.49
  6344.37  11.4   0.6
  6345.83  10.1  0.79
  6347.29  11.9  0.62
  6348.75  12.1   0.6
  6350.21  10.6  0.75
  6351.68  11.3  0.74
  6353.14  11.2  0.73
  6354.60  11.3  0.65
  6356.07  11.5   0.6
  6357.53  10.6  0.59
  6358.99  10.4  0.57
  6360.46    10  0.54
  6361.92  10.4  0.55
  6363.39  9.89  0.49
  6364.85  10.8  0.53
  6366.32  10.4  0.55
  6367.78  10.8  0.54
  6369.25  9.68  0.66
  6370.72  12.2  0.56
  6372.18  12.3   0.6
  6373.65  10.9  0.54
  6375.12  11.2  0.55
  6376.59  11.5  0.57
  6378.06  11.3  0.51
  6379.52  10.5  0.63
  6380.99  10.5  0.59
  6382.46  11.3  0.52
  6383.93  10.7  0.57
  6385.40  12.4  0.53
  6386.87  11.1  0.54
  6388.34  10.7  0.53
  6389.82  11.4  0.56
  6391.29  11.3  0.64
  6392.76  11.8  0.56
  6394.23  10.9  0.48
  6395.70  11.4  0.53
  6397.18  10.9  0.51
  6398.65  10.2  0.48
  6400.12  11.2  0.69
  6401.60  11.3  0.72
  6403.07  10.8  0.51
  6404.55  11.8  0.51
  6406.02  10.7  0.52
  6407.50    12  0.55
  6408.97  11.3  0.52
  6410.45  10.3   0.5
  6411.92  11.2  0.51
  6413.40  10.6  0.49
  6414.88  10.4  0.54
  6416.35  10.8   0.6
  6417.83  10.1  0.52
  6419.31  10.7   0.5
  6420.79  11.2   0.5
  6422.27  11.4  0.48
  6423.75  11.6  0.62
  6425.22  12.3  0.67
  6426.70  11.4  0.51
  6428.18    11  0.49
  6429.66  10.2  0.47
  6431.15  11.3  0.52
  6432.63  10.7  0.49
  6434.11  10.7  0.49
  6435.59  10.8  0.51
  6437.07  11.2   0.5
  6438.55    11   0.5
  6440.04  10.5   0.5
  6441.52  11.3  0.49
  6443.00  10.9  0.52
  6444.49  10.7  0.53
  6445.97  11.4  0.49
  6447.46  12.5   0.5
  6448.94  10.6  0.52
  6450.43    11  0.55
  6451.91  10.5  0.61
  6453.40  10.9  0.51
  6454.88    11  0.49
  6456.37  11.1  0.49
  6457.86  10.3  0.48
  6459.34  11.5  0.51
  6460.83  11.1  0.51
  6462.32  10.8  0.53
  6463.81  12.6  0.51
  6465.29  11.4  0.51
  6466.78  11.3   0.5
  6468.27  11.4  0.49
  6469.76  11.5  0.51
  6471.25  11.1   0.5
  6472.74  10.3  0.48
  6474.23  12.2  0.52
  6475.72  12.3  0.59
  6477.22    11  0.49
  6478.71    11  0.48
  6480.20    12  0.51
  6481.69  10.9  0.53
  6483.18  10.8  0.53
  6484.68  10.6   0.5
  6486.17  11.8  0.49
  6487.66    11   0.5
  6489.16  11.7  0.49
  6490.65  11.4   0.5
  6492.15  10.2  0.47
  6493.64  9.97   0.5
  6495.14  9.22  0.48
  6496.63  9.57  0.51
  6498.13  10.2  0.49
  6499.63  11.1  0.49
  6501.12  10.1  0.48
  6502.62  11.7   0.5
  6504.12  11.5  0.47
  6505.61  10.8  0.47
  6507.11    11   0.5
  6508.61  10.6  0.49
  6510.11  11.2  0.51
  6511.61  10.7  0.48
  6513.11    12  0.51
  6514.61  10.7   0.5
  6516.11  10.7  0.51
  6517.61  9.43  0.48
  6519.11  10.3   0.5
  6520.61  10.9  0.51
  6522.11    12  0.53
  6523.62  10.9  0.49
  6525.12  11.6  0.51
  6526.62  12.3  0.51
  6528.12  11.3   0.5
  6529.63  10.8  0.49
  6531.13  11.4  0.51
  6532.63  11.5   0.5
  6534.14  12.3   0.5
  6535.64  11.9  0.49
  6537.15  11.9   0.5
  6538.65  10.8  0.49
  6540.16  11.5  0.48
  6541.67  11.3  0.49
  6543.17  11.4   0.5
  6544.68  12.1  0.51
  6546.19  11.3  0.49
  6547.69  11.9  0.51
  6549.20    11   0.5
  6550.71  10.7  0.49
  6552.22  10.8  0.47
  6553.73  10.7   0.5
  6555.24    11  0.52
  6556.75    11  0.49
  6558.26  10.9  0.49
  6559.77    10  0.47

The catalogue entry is -0.04 mag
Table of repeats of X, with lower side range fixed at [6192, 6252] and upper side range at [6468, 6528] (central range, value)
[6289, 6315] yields -0.022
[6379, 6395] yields -0.031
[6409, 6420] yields 0.025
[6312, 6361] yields -0.021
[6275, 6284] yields -0.044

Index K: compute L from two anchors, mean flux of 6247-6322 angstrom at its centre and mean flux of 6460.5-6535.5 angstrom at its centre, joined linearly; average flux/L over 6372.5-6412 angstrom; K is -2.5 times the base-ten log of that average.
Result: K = -0.015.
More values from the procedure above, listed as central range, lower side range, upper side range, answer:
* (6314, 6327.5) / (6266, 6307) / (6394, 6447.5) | 0.01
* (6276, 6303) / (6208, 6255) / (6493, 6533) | -0.05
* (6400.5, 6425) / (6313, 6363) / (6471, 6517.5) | -0.01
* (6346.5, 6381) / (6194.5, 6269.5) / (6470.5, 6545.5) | -0.02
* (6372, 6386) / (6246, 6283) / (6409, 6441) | -0.03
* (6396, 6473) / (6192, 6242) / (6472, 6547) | -0.01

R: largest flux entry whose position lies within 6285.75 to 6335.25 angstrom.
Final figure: 11.8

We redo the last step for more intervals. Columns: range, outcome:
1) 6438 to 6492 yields 12.6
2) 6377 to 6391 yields 12.4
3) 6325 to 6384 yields 12.3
